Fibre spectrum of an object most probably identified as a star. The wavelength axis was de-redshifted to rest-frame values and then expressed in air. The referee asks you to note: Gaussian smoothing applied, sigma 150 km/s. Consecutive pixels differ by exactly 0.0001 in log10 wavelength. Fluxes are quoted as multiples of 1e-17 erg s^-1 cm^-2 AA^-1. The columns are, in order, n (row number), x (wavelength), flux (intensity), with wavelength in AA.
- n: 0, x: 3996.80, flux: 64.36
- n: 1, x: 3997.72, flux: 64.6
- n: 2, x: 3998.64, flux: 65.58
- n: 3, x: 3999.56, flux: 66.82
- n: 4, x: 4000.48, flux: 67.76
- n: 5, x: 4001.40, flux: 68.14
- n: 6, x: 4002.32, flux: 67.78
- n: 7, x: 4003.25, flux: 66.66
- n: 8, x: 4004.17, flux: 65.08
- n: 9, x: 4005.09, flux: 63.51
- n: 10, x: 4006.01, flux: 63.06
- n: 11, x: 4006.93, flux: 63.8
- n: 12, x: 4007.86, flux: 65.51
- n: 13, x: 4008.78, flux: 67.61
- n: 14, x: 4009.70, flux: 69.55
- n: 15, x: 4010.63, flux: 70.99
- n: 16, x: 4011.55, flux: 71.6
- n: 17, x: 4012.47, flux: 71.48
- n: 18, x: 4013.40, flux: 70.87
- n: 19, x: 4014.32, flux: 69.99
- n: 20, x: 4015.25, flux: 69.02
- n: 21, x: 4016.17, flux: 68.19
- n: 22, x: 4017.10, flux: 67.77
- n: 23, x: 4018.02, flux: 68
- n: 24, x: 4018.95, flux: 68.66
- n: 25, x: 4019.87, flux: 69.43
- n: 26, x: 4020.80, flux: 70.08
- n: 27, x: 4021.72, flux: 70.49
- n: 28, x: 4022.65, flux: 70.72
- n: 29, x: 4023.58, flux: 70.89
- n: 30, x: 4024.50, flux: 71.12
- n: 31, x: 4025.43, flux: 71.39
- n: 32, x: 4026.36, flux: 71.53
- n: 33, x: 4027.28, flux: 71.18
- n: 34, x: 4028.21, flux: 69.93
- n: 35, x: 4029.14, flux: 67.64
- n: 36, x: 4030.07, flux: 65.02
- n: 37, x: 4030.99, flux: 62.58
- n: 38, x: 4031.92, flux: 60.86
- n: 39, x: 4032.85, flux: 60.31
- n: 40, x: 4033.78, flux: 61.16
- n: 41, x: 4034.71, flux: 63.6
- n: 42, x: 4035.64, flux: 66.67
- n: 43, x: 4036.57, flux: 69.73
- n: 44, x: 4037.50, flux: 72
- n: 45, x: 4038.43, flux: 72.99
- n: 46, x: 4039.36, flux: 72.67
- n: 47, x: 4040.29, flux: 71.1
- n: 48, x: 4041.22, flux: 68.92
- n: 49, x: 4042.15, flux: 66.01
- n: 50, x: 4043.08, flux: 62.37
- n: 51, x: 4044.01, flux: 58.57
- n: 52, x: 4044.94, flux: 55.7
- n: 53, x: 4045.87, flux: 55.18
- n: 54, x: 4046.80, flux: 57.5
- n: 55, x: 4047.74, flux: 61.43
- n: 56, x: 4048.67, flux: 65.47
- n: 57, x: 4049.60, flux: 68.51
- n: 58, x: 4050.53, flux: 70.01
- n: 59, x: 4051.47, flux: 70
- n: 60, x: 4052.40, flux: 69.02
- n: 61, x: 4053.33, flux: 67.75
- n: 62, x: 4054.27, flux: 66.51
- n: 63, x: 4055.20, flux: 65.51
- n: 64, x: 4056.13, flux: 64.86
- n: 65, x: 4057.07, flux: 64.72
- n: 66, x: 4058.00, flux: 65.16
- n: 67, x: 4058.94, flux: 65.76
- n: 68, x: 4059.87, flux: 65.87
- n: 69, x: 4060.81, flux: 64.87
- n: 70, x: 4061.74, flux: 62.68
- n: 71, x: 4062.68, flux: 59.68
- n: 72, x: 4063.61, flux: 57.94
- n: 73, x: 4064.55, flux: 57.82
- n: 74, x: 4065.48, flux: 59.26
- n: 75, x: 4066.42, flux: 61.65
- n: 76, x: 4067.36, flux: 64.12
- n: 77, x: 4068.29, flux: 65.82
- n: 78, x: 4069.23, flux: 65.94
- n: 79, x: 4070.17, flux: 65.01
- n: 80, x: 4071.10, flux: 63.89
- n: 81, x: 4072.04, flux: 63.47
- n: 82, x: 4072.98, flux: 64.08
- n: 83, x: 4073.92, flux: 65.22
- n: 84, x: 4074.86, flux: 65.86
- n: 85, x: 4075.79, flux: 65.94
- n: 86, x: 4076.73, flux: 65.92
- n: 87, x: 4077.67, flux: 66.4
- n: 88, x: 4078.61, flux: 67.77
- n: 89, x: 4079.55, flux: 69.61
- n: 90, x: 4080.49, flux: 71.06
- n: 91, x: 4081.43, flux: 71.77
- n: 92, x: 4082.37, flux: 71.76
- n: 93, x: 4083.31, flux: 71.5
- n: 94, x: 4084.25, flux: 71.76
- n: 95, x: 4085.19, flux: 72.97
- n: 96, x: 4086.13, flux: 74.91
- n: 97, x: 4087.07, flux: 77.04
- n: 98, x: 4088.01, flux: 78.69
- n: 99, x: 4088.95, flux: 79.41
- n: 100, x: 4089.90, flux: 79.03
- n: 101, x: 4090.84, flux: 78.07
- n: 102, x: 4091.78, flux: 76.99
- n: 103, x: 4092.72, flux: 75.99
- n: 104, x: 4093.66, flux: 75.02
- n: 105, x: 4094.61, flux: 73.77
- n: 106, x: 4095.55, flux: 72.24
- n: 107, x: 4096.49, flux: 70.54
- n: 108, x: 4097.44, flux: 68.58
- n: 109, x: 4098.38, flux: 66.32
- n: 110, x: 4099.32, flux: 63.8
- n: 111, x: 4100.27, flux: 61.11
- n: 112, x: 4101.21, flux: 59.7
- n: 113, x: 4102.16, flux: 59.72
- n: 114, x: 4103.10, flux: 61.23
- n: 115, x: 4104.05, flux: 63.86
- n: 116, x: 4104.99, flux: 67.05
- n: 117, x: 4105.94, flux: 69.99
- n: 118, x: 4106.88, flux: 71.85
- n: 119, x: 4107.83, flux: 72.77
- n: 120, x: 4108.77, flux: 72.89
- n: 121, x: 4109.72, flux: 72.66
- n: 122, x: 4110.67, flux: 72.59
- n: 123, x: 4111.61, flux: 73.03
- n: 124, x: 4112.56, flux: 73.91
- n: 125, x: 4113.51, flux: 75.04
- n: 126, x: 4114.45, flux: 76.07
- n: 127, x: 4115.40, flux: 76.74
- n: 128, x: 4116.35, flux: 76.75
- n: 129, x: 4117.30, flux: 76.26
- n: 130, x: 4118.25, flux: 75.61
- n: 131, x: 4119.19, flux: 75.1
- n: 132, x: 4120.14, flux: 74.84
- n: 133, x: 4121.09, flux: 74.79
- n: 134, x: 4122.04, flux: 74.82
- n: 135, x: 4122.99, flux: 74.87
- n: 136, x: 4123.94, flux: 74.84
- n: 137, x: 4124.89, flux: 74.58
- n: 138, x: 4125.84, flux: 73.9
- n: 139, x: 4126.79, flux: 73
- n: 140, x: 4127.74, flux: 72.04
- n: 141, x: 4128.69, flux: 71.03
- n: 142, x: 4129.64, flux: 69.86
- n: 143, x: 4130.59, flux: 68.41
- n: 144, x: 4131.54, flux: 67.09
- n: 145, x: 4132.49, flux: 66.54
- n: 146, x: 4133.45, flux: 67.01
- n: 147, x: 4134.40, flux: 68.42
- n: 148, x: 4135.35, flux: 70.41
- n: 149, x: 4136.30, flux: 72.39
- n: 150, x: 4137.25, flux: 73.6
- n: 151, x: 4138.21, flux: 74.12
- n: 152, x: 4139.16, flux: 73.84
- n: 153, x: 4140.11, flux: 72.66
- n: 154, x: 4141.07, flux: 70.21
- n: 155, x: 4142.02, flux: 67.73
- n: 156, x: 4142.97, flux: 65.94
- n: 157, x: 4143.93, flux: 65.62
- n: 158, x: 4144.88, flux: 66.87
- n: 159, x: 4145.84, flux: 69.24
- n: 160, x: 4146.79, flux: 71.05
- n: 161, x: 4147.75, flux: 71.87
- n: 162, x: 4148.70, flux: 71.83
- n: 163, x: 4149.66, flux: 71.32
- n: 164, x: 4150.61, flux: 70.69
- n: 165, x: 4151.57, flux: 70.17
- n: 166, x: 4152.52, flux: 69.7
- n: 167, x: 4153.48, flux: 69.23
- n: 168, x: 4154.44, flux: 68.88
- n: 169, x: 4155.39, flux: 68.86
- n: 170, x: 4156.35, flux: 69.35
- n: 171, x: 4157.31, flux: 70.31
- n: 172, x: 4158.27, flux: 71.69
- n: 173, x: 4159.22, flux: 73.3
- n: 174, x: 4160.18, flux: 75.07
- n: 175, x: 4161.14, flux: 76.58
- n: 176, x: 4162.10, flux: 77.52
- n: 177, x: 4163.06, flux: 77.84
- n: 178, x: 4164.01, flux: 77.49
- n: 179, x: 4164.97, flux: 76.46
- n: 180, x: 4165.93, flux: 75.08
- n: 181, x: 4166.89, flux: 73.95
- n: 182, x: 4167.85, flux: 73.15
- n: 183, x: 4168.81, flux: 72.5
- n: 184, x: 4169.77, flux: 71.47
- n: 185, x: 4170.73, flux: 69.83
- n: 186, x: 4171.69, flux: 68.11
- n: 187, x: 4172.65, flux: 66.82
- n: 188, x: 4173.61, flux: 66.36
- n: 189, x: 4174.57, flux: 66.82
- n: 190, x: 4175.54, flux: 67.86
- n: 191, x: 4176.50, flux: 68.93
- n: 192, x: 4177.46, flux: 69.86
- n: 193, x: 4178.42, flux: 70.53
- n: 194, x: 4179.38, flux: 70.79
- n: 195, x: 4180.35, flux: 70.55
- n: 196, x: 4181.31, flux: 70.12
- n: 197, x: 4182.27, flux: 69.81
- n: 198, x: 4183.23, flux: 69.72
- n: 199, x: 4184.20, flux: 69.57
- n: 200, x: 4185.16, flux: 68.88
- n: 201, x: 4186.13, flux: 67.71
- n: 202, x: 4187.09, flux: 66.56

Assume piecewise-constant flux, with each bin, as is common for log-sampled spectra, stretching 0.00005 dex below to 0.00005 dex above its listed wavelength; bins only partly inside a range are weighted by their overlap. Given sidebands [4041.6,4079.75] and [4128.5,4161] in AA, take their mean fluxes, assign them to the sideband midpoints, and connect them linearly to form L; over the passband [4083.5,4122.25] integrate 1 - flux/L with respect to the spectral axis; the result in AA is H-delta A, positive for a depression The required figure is -3.0 AA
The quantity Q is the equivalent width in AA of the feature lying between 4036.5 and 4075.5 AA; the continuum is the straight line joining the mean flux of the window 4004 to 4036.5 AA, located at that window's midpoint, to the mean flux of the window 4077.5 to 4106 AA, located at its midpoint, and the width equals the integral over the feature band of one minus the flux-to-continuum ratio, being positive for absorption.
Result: 2.5 AA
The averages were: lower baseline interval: 67.7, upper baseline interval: 70.6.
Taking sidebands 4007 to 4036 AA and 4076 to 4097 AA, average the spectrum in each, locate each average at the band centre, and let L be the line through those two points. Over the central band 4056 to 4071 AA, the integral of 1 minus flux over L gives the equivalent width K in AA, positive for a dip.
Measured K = 1.7 AA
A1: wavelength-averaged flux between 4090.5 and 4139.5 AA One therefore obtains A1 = 71.4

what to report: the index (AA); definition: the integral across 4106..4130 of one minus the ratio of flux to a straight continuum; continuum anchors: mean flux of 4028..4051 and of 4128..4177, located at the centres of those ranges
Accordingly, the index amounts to -1.7 AA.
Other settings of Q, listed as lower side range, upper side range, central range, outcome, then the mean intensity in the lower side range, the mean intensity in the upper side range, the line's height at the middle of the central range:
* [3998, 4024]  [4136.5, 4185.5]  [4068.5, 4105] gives 0.1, 68.1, 71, 69.6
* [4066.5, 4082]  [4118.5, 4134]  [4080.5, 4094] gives -1.5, 66.3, 72.1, 67.7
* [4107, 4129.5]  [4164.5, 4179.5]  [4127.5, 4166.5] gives 0.6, 74.2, 70.5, 72.2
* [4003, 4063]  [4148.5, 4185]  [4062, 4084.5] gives 0.9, 66.7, 71.2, 68.1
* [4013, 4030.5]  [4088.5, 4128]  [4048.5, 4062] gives 0.8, 69.6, 72.2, 70.6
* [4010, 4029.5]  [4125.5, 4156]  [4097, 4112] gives 0.6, 70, 70.1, 70.1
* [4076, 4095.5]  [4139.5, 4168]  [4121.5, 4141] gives 0.2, 73.3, 71.7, 72.2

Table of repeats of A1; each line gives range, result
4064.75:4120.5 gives 70.1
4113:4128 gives 75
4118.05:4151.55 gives 71.3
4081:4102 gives 72.1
